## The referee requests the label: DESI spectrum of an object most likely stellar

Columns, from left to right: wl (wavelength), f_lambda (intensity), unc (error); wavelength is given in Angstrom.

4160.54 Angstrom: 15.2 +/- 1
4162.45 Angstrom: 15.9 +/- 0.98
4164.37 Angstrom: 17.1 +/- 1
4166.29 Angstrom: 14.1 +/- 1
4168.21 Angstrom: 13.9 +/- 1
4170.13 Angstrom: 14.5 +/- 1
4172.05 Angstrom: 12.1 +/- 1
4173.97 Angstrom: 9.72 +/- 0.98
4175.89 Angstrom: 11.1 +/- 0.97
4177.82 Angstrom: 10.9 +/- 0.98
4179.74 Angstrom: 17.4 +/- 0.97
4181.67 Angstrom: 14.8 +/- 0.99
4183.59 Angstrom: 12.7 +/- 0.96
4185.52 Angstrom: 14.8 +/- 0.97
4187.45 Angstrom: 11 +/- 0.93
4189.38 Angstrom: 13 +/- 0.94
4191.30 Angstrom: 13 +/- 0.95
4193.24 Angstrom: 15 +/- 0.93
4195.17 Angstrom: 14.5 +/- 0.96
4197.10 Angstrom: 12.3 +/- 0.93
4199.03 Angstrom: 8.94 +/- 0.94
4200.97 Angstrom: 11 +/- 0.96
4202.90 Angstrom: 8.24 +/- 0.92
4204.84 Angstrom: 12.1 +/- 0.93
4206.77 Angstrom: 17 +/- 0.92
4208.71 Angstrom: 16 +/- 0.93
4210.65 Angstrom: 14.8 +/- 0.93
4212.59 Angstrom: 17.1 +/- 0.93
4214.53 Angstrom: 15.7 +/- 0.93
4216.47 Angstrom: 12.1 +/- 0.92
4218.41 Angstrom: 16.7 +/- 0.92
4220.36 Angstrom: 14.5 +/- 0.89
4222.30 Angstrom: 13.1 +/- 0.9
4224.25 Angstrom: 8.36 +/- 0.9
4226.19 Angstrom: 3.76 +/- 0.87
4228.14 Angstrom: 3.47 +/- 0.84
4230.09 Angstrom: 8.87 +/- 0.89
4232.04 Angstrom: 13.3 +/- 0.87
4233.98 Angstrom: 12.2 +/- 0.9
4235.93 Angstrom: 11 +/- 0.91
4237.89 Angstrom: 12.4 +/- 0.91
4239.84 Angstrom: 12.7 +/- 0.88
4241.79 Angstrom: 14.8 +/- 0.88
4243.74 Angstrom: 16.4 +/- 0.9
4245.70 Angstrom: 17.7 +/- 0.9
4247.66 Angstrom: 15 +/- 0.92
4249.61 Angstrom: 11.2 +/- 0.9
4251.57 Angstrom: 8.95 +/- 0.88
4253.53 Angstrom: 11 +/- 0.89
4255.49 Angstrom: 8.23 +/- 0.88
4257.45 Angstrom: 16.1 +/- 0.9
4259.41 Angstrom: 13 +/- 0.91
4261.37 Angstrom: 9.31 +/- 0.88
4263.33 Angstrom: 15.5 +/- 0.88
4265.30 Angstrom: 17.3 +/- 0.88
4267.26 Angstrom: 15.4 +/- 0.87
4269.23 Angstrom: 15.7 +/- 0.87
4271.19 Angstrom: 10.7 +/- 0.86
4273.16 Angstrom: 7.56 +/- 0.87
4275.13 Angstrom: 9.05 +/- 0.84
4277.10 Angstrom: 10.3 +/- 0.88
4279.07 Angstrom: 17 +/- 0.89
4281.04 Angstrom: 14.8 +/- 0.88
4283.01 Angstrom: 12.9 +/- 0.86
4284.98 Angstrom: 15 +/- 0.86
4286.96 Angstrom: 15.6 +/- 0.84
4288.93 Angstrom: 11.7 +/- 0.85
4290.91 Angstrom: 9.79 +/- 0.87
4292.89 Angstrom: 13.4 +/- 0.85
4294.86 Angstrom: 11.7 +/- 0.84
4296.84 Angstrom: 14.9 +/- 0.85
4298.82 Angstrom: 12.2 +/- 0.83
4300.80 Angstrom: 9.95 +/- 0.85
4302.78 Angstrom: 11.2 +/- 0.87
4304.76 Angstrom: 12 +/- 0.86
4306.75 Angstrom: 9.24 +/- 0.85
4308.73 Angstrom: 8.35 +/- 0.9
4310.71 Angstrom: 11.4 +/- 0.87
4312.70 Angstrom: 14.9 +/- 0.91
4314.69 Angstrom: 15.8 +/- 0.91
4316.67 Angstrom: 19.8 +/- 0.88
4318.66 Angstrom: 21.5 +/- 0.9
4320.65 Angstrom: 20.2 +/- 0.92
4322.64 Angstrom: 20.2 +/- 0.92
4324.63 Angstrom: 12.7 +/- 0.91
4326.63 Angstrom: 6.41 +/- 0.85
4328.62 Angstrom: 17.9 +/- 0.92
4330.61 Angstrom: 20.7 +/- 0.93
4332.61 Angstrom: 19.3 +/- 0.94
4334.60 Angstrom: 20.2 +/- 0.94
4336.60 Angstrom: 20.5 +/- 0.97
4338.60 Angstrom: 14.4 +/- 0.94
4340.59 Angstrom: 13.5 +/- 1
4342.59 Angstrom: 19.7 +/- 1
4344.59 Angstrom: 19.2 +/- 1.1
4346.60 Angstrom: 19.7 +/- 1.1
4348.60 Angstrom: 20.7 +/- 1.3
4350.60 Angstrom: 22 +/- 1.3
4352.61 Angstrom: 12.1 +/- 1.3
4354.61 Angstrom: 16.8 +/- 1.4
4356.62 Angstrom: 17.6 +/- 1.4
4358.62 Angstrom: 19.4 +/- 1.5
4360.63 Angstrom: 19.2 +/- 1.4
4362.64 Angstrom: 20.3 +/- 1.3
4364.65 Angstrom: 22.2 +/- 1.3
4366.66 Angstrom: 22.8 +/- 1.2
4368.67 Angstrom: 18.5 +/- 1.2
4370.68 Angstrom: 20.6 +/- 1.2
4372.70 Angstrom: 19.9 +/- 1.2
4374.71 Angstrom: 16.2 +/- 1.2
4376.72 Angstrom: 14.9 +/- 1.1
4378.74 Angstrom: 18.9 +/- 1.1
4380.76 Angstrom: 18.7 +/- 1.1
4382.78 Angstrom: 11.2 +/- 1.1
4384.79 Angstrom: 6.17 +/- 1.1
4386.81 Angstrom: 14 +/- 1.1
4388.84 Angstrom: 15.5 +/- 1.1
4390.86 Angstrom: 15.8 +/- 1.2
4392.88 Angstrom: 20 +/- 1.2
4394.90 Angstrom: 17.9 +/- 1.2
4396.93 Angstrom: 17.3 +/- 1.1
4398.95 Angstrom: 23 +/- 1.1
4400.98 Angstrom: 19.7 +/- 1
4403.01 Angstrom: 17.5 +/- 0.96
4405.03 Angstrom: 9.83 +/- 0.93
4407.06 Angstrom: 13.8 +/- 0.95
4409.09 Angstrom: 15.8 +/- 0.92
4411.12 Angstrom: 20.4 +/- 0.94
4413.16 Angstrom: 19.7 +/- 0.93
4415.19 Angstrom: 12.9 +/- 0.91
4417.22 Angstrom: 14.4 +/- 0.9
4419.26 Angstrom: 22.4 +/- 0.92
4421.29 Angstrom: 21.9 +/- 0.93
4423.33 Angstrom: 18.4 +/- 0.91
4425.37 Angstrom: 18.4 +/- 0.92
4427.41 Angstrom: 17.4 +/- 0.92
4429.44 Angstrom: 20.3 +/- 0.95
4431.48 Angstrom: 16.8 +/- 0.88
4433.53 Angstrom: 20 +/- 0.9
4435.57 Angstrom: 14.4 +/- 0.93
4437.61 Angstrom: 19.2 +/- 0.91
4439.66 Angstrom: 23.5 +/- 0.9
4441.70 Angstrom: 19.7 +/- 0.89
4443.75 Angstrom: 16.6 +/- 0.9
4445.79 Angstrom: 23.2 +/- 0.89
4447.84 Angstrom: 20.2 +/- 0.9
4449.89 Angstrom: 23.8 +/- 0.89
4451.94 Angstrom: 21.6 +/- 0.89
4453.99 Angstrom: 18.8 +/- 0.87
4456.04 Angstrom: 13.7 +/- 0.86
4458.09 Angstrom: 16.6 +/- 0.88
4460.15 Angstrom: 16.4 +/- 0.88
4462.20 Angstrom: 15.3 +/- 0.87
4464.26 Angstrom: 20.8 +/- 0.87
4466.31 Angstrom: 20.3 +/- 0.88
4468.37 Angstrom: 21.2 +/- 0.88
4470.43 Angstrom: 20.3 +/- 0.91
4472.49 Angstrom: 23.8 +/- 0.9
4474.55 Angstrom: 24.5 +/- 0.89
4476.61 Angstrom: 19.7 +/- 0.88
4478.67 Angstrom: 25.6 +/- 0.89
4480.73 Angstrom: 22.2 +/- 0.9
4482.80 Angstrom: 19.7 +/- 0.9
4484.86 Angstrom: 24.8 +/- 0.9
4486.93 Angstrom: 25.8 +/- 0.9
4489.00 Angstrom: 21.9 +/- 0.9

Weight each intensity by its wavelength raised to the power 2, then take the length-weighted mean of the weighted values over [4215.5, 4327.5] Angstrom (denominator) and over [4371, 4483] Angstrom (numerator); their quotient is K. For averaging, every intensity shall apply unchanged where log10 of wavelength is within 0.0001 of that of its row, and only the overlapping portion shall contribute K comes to 1.54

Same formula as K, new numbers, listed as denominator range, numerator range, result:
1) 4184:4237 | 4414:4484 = 1.78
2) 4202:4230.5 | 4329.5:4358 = 1.60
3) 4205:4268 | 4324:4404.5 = 1.45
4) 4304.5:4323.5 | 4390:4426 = 1.20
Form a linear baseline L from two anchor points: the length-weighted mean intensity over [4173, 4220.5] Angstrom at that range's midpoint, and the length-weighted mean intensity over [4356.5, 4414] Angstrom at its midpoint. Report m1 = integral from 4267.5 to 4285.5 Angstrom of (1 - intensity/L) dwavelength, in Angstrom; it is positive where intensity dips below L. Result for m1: 3.0 Angstrom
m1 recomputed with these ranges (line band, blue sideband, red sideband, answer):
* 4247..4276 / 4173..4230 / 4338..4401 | 4.23 Angstrom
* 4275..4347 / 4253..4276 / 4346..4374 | 4.83 Angstrom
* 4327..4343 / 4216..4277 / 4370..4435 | -3.01 Angstrom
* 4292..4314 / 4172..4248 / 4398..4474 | 4.92 Angstrom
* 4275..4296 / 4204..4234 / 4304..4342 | 2.28 Angstrom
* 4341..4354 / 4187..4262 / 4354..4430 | -1.89 Angstrom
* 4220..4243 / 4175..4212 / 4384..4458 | 5.41 Angstrom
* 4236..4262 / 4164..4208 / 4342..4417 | 2.92 Angstrom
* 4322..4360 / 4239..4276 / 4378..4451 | -4.93 Angstrom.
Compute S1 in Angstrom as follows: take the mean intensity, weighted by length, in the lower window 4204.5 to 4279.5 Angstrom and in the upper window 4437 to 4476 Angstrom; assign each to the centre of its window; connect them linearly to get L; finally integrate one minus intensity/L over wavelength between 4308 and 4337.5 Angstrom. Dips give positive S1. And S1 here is -2.4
